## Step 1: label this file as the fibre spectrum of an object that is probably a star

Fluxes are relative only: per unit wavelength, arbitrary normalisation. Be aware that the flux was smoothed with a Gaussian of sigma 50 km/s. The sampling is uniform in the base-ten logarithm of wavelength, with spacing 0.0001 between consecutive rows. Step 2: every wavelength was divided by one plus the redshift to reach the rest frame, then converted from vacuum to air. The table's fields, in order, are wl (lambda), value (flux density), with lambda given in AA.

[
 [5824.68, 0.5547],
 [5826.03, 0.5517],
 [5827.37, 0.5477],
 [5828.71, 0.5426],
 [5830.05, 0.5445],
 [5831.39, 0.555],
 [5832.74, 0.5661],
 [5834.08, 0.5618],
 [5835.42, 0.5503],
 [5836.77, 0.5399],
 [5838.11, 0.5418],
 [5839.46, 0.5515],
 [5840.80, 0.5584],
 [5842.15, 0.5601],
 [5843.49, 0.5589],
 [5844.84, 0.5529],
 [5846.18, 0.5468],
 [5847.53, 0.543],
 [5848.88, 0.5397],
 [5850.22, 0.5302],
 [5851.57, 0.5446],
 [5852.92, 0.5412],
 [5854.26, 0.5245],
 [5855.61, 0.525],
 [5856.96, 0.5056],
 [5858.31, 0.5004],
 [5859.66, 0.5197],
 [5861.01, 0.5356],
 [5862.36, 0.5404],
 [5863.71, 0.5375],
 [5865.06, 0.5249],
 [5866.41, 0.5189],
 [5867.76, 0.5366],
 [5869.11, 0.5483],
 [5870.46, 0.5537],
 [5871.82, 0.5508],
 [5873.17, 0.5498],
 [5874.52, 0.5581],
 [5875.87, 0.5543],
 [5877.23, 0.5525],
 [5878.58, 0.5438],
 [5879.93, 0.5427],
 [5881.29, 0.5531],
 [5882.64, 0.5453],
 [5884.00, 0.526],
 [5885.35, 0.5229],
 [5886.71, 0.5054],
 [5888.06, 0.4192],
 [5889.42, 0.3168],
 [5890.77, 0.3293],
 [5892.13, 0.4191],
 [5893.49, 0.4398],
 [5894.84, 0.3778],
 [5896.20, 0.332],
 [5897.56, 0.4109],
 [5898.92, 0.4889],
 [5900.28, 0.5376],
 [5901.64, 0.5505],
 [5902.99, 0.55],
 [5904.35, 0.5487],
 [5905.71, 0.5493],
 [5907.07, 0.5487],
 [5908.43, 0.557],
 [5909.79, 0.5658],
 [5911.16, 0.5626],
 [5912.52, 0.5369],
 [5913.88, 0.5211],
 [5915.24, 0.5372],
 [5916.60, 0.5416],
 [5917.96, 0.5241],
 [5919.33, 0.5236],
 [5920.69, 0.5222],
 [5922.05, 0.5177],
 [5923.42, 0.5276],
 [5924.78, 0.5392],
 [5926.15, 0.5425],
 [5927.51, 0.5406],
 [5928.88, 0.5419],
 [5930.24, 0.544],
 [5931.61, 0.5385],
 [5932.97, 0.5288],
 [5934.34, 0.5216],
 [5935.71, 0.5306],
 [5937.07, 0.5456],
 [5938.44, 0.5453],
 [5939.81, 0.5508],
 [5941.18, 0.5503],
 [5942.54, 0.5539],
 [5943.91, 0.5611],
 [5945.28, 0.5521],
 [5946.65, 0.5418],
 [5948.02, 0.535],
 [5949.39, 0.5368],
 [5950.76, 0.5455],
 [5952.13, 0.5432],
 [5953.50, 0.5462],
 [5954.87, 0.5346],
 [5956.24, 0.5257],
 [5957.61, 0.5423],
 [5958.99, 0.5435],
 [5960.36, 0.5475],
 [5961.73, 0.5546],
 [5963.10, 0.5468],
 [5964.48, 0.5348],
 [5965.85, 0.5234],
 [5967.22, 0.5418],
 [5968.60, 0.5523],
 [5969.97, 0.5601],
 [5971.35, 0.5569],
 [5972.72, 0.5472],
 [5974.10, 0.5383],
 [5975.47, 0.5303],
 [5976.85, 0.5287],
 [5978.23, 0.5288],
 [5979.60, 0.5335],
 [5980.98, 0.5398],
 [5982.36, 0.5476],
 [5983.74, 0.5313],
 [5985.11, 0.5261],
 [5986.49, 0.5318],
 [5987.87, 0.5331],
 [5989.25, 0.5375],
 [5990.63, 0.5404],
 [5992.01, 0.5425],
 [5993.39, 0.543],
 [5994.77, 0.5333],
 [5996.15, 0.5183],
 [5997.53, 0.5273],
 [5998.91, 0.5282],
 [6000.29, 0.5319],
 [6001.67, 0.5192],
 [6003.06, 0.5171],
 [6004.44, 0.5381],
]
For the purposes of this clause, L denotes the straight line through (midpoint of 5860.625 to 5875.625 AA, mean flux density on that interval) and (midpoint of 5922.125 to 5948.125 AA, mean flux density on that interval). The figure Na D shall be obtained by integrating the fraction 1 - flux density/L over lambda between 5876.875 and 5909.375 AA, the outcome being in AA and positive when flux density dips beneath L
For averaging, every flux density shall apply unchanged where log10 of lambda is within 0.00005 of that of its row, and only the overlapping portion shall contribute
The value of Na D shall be 3.3 AA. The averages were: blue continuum 0.542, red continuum 0.541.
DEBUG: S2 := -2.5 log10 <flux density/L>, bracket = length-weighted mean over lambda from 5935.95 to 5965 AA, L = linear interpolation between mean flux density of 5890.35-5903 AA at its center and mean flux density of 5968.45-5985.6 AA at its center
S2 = -0.078 mag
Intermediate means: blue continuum 0.44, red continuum 0.54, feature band 0.544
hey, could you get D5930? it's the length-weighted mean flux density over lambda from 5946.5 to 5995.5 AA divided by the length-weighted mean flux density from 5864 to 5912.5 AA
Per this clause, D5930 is 1.07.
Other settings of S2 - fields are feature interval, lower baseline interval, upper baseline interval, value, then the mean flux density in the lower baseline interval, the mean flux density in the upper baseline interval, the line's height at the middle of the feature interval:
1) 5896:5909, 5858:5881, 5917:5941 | 0.05 mag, 0.54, 0.535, 0.537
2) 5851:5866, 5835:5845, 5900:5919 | 0.05 mag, 0.551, 0.545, 0.55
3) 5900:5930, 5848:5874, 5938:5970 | 0.00 mag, 0.533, 0.544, 0.54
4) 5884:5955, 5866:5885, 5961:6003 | 0.06 mag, 0.545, 0.537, 0.542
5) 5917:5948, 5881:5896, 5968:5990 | -0.10 mag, 0.444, 0.539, 0.49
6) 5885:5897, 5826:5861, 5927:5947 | 0.32 mag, 0.542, 0.543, 0.543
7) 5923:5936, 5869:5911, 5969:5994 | -0.04 mag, 0.502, 0.539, 0.518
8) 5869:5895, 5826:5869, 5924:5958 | 0.09 mag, 0.541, 0.542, 0.541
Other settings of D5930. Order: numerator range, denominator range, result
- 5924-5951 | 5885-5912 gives 1.14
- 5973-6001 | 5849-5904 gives 1.06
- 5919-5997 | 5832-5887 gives 1.00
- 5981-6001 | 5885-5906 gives 1.18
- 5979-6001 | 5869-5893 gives 1.06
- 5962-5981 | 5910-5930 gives 1.01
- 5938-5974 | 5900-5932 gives 1.01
